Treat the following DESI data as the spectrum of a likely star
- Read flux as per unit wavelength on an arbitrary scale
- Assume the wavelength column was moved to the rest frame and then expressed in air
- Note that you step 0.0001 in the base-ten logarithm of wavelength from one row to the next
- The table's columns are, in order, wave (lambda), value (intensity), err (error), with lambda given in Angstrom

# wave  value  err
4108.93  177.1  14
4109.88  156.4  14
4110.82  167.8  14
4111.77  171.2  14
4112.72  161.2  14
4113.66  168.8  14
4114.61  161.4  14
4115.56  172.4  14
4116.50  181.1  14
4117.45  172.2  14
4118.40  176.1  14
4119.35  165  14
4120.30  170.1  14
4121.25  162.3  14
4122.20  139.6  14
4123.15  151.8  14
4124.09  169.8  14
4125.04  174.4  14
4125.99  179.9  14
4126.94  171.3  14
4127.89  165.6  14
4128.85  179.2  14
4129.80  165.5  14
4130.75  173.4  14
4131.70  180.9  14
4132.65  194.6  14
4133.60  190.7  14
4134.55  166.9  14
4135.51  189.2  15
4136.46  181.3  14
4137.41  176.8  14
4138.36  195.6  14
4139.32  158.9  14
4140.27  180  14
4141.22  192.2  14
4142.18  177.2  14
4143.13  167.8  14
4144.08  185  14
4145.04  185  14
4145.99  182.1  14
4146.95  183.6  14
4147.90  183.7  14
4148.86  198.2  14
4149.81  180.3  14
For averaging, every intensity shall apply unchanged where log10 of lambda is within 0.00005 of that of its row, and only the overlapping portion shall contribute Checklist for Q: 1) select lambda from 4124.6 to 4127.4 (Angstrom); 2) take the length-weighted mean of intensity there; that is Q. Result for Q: 175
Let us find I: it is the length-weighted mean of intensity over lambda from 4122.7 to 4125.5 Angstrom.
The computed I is 166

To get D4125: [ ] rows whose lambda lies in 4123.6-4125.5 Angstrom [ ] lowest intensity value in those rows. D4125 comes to 169.8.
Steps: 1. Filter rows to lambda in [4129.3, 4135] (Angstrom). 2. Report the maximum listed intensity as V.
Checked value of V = 194.6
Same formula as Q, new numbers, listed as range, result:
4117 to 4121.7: 169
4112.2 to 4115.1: 164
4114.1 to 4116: 166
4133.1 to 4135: 180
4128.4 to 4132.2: 175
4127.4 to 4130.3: 170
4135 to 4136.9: 185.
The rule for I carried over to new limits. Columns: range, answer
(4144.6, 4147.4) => 184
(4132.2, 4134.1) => 193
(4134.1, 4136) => 178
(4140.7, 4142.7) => 184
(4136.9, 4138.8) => 186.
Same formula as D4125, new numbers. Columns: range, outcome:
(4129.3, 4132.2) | 165.5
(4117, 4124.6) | 139.6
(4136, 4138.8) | 176.8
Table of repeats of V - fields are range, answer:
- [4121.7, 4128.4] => 179.9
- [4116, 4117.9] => 181.1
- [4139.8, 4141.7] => 192.2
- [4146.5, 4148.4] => 183.7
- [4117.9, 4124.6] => 176.1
